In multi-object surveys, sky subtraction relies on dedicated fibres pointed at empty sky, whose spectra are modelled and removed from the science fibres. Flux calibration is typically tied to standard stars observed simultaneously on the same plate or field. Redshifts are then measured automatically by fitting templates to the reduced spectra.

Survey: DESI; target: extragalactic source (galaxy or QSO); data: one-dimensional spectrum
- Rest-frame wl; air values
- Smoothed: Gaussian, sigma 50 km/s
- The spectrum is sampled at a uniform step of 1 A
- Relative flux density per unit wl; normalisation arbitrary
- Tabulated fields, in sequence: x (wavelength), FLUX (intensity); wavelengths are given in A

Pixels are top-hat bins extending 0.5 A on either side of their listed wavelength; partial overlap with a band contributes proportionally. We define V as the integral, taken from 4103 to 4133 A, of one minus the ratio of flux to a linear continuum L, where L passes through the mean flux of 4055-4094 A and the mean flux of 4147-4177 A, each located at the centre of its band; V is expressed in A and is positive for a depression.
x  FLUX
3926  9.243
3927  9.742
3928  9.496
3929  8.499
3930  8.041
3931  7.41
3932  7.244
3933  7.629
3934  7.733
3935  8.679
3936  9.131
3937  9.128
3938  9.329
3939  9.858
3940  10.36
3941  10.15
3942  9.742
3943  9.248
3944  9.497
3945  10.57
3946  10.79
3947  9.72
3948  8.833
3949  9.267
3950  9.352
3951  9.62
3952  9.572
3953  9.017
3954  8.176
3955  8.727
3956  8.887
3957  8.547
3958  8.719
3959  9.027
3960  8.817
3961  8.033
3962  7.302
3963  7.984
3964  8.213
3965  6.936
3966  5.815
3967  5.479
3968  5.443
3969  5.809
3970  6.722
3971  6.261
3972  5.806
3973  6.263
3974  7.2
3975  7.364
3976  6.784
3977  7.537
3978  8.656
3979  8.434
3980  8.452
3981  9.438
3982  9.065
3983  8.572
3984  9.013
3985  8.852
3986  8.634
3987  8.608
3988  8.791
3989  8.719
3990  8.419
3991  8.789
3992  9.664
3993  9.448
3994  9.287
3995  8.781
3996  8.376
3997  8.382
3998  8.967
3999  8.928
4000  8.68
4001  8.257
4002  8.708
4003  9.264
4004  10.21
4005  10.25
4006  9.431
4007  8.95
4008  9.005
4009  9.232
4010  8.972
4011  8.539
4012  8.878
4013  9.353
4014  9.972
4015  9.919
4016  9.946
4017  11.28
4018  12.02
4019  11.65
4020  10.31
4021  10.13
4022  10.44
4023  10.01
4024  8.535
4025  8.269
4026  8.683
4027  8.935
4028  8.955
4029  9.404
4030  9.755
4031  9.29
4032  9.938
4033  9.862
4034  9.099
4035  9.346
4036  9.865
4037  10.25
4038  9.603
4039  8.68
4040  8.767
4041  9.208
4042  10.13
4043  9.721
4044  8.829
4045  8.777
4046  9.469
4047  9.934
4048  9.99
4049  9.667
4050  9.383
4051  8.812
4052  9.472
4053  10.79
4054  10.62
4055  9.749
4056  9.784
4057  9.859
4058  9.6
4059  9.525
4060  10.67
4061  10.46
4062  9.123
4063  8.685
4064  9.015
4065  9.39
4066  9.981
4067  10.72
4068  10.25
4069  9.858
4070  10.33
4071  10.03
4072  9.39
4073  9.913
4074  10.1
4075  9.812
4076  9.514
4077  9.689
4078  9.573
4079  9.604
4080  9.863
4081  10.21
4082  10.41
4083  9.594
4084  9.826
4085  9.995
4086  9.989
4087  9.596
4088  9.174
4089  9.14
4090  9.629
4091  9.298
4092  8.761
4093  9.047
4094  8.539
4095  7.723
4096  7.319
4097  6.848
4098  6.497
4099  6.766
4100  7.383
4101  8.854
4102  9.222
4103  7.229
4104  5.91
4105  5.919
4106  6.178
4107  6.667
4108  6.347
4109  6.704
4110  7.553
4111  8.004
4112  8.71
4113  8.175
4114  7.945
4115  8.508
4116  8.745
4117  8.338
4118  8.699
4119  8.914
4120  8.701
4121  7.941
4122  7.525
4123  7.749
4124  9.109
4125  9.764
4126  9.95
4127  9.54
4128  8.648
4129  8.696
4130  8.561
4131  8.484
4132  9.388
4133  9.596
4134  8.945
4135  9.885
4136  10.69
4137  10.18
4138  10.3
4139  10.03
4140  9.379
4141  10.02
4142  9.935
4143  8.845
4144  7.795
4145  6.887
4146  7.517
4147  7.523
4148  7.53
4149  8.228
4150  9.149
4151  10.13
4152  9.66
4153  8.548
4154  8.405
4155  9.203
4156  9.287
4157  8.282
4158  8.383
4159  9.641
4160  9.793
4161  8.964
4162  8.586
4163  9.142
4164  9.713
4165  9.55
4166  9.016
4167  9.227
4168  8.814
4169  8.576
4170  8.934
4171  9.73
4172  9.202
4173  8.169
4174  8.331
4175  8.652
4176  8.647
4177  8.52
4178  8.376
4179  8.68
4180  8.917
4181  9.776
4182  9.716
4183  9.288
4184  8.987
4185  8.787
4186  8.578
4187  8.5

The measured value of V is 3.8 A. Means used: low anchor 9.71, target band 8.13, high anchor 8.92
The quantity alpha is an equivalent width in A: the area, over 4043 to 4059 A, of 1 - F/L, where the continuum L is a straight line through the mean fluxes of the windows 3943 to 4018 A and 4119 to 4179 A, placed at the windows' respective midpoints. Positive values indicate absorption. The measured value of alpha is -1.6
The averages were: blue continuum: 8.61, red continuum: 8.95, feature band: 9.65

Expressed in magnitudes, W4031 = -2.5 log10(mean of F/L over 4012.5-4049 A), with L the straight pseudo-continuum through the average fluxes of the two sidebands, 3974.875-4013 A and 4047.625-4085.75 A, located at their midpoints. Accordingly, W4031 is -0.04 mag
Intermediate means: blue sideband 8.82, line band 9.68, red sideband 9.82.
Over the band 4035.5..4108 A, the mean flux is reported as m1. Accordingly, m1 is 9.18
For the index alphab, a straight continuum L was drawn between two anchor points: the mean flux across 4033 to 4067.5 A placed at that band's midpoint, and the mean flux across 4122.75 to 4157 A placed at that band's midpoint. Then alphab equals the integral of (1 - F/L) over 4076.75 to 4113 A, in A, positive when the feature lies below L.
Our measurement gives 3.8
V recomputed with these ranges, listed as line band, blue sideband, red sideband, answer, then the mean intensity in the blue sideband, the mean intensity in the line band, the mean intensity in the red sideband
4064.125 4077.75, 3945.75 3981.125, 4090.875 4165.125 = -2.6 A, 7.94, 9.89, 8.51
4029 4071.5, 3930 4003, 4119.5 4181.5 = -4.9 A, 8.44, 9.67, 8.96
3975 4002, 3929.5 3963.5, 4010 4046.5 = 1.8 A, 8.95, 8.65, 9.6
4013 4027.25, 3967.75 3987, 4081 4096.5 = -3.0 A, 7.65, 10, 9.24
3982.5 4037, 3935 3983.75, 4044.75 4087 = -1.7 A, 8.37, 9.33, 9.8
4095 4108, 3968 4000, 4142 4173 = 2.3 A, 8.16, 7.06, 8.82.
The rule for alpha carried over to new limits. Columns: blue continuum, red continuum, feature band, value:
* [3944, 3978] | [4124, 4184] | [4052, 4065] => -1.9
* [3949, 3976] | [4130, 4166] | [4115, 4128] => 0.2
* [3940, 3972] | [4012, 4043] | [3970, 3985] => 1.7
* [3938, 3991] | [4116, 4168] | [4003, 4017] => -1.6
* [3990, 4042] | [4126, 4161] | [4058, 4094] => -1.8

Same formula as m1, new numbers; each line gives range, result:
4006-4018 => 9.56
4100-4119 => 7.68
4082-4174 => 8.66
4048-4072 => 9.81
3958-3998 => 7.95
